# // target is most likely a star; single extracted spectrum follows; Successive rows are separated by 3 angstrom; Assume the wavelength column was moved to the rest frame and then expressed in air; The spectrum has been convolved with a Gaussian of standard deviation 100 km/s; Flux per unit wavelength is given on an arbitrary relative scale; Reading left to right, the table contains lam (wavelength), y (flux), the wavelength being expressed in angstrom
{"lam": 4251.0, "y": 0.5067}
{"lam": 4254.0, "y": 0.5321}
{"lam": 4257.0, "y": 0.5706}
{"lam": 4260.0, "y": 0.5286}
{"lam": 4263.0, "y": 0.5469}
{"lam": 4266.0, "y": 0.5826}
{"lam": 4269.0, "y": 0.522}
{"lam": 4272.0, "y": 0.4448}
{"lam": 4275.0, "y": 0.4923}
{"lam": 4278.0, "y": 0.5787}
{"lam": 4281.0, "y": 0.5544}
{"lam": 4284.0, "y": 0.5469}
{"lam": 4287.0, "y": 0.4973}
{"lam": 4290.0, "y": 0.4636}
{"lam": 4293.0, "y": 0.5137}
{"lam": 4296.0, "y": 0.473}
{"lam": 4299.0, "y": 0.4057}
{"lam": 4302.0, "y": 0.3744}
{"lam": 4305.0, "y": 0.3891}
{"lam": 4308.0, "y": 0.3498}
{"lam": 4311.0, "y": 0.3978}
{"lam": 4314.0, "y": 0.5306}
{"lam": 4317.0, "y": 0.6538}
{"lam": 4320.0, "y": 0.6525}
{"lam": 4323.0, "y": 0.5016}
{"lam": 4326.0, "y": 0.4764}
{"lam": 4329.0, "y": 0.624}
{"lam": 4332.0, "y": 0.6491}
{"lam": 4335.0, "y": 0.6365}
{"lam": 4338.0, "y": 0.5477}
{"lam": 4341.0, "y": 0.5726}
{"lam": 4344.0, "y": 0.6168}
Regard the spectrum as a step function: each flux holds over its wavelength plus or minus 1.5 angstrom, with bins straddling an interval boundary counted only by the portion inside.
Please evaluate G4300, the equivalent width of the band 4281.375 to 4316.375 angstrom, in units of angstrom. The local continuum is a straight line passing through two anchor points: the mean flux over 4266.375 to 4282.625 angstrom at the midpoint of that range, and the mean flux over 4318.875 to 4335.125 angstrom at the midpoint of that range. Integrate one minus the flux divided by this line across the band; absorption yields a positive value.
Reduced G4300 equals 5.9 angstrom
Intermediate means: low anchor 0.523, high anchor 0.585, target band 0.458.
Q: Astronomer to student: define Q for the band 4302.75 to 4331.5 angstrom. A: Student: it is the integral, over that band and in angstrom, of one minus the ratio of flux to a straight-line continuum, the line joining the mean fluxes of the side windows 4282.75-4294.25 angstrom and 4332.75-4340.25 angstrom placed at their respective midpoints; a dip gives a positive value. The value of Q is 2.62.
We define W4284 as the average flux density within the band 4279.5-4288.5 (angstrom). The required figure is 0.533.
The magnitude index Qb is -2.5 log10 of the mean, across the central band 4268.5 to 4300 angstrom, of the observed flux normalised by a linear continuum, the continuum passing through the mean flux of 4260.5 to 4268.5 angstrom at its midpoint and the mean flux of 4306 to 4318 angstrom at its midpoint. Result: 0.04 mag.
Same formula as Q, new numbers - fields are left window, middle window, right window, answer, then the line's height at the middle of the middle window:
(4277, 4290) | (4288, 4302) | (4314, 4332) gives 2.4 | 0.548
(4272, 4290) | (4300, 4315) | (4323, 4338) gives 4.1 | 0.554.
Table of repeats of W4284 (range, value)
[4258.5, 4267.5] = 0.553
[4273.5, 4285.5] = 0.543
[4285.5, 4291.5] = 0.48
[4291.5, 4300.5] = 0.464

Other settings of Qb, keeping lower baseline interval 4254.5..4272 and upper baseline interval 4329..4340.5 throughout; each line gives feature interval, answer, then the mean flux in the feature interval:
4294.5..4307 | 0.37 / 0.408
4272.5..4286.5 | 0.05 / 0.533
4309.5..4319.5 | 0.10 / 0.54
